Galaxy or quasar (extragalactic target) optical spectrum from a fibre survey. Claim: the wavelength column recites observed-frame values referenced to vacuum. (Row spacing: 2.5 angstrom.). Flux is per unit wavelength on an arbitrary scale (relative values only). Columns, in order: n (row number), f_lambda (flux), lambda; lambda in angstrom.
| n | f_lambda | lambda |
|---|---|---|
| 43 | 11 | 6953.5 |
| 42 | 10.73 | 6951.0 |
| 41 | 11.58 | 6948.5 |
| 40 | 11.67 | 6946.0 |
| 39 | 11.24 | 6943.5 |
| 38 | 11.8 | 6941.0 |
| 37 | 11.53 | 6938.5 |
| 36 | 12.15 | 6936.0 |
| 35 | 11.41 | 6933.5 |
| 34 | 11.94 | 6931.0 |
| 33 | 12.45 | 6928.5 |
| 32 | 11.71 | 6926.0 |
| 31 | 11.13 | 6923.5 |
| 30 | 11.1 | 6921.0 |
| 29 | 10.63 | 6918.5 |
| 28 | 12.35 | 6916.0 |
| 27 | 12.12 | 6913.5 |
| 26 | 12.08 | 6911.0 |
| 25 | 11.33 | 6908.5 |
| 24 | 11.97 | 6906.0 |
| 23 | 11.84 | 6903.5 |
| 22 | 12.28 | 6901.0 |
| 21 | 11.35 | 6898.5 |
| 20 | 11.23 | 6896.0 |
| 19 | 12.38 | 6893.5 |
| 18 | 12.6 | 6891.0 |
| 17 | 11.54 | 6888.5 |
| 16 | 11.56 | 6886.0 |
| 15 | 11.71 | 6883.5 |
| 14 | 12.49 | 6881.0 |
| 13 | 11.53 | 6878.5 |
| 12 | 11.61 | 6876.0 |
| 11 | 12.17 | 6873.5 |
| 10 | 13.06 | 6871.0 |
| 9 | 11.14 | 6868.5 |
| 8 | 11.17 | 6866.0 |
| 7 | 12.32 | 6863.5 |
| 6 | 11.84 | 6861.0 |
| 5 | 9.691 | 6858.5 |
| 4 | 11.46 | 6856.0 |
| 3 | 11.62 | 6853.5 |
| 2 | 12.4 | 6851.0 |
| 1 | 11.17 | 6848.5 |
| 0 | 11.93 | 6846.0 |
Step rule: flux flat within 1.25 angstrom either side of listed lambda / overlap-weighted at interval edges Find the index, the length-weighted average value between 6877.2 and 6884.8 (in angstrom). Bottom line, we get 11.9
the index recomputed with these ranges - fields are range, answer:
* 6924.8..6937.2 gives 11.9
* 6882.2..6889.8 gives 11.6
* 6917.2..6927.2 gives 11.1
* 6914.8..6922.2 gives 11.4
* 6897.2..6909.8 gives 11.8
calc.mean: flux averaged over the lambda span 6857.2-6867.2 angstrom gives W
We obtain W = 11.3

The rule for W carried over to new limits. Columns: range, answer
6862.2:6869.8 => 11.6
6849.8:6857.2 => 11.8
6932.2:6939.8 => 11.7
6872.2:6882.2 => 12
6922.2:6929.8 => 11.8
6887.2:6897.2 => 11.9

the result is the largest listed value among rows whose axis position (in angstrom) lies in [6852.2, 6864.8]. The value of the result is 12.32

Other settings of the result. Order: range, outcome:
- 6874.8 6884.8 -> 12.49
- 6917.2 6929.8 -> 12.45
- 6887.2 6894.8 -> 12.6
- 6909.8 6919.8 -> 12.35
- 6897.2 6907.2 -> 12.28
